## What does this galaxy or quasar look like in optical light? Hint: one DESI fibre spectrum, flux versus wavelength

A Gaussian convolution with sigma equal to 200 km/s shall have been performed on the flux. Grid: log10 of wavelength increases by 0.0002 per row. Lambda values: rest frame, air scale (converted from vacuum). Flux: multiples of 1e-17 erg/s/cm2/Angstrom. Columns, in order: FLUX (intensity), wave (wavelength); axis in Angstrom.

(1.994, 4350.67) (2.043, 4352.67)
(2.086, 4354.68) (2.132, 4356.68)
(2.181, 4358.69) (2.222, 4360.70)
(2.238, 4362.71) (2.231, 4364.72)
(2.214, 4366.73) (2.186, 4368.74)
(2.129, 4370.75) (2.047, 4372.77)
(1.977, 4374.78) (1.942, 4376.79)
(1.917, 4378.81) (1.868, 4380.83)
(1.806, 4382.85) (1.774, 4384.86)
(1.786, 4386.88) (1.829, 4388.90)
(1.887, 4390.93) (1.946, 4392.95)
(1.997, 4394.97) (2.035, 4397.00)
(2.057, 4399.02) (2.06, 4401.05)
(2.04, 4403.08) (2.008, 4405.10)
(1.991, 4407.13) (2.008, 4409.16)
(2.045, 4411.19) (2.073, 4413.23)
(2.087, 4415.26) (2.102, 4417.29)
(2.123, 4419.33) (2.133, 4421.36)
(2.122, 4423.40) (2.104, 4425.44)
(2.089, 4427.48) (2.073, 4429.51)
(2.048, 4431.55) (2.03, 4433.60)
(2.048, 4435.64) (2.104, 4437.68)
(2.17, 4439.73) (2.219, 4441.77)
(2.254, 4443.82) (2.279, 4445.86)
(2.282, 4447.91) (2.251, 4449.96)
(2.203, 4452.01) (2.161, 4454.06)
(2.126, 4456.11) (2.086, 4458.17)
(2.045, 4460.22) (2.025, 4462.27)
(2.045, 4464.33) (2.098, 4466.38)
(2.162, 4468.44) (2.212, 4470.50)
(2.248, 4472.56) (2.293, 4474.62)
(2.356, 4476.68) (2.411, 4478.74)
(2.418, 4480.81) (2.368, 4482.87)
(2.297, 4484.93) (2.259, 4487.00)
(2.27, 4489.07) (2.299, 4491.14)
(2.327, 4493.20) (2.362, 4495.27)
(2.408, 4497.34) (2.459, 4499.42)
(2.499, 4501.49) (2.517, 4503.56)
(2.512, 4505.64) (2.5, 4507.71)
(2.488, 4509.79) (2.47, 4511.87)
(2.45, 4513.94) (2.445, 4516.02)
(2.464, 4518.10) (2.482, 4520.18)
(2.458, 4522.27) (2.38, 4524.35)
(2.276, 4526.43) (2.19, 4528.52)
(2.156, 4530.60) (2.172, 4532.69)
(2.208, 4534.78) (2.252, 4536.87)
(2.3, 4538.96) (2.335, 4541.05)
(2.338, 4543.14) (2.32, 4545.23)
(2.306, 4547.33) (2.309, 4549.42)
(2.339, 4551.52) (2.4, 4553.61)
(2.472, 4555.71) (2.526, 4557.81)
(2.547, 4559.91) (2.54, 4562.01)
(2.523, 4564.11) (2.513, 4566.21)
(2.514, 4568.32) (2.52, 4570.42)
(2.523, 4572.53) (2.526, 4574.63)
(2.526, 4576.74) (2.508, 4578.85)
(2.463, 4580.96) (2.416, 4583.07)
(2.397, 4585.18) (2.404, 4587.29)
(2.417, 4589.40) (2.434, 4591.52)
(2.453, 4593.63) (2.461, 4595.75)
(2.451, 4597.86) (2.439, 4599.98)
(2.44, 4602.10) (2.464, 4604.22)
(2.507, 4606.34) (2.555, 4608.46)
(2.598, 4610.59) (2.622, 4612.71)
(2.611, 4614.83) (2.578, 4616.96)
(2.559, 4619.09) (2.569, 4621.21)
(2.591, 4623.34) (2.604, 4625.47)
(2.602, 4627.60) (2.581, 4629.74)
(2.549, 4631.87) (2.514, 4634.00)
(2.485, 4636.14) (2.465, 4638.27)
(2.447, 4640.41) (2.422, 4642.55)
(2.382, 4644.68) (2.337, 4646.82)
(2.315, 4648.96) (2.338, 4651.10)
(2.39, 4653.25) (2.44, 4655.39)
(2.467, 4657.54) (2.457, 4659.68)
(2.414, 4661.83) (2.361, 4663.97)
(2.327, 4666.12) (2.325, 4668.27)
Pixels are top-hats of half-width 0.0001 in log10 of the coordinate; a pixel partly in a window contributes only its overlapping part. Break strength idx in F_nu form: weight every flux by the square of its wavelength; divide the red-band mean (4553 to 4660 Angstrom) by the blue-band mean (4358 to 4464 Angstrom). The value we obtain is 1.31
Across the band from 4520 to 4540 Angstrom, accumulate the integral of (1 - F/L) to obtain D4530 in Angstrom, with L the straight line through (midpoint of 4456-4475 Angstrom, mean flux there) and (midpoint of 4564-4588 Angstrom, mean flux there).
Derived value 0.5 Angstrom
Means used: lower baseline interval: 2.13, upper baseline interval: 2.49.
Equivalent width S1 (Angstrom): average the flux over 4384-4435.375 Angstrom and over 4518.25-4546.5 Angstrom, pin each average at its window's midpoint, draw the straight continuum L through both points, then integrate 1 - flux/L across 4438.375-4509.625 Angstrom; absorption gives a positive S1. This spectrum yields -3.6 Angstrom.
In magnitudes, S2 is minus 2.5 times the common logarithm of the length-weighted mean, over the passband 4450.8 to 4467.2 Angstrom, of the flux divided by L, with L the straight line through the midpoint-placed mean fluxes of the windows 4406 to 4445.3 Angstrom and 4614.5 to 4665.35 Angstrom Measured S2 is 0.03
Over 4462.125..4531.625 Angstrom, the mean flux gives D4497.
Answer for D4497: 2.35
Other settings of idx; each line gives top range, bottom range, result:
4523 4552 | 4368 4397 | 1.26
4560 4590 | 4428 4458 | 1.22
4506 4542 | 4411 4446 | 1.16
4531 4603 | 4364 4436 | 1.29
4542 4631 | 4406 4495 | 1.22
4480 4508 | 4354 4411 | 1.24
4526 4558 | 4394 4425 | 1.19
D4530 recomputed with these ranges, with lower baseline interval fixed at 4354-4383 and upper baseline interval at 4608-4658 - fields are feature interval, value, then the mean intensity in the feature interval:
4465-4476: 0.2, 2.2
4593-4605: 0.0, 2.45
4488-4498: -0.2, 2.33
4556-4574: -1.0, 2.52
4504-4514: -0.8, 2.49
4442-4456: -0.1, 2.23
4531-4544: 0.5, 2.26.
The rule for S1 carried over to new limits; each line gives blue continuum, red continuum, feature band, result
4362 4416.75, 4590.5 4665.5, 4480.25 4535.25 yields -3.3 Angstrom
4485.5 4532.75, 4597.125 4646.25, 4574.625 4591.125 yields 0.2 Angstrom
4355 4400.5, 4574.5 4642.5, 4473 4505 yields -1.6 Angstrom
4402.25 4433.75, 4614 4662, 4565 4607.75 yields -1.5 Angstrom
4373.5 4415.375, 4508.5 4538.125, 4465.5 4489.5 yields -0.8 Angstrom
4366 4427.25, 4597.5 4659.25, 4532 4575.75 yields -1.3 Angstrom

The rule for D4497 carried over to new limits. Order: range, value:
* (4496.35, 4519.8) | 2.47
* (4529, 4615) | 2.43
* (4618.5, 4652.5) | 2.48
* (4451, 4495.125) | 2.23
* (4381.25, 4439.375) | 2.02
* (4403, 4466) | 2.11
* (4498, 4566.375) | 2.4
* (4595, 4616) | 2.52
